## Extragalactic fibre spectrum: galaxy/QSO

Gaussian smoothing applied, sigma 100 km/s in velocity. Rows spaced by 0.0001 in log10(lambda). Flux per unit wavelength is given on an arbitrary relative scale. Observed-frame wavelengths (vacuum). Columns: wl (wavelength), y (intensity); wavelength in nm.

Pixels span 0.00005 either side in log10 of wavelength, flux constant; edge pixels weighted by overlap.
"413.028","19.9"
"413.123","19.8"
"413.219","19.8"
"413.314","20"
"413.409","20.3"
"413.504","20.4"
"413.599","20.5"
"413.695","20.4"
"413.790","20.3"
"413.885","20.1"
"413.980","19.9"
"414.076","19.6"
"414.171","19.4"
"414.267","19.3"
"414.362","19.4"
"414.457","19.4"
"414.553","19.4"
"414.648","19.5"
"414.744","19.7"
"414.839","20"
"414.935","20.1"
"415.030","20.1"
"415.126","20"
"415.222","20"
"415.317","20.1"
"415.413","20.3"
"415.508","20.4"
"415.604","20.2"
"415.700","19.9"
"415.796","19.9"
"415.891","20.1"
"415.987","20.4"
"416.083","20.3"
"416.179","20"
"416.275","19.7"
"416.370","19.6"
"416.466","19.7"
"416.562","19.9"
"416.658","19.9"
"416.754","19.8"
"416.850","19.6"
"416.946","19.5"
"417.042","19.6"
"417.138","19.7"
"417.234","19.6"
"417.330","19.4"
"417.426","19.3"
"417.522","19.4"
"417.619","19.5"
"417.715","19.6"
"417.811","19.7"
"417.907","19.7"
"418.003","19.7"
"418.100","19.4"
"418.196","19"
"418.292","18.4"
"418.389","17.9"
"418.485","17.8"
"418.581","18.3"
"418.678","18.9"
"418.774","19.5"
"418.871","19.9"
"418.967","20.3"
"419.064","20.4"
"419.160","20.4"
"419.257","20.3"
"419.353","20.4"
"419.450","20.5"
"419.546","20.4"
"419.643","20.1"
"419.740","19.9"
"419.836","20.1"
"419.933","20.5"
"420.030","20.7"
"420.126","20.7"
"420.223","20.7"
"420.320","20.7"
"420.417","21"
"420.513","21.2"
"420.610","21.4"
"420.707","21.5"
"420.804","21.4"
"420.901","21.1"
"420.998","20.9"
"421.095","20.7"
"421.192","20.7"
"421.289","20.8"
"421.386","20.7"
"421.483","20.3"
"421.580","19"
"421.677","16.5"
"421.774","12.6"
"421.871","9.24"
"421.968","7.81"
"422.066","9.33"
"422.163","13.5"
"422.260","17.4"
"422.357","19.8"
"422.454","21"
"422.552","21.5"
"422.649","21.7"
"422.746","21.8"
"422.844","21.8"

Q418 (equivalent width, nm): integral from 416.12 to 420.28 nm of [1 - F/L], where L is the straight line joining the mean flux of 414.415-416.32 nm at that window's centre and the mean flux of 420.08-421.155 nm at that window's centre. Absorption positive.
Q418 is 0.17 nm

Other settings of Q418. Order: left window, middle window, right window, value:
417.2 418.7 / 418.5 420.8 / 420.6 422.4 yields -0.25 nm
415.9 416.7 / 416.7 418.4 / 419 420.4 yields 0.06 nm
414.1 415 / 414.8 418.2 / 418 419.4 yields -0.06 nm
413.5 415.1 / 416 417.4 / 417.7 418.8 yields -0.03 nm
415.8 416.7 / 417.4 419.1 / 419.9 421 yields 0.10 nm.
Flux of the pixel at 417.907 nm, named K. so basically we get 19.7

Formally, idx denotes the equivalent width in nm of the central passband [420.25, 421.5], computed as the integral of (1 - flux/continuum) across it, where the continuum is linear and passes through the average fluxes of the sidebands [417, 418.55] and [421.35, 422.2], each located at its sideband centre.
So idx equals -0.46 nm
